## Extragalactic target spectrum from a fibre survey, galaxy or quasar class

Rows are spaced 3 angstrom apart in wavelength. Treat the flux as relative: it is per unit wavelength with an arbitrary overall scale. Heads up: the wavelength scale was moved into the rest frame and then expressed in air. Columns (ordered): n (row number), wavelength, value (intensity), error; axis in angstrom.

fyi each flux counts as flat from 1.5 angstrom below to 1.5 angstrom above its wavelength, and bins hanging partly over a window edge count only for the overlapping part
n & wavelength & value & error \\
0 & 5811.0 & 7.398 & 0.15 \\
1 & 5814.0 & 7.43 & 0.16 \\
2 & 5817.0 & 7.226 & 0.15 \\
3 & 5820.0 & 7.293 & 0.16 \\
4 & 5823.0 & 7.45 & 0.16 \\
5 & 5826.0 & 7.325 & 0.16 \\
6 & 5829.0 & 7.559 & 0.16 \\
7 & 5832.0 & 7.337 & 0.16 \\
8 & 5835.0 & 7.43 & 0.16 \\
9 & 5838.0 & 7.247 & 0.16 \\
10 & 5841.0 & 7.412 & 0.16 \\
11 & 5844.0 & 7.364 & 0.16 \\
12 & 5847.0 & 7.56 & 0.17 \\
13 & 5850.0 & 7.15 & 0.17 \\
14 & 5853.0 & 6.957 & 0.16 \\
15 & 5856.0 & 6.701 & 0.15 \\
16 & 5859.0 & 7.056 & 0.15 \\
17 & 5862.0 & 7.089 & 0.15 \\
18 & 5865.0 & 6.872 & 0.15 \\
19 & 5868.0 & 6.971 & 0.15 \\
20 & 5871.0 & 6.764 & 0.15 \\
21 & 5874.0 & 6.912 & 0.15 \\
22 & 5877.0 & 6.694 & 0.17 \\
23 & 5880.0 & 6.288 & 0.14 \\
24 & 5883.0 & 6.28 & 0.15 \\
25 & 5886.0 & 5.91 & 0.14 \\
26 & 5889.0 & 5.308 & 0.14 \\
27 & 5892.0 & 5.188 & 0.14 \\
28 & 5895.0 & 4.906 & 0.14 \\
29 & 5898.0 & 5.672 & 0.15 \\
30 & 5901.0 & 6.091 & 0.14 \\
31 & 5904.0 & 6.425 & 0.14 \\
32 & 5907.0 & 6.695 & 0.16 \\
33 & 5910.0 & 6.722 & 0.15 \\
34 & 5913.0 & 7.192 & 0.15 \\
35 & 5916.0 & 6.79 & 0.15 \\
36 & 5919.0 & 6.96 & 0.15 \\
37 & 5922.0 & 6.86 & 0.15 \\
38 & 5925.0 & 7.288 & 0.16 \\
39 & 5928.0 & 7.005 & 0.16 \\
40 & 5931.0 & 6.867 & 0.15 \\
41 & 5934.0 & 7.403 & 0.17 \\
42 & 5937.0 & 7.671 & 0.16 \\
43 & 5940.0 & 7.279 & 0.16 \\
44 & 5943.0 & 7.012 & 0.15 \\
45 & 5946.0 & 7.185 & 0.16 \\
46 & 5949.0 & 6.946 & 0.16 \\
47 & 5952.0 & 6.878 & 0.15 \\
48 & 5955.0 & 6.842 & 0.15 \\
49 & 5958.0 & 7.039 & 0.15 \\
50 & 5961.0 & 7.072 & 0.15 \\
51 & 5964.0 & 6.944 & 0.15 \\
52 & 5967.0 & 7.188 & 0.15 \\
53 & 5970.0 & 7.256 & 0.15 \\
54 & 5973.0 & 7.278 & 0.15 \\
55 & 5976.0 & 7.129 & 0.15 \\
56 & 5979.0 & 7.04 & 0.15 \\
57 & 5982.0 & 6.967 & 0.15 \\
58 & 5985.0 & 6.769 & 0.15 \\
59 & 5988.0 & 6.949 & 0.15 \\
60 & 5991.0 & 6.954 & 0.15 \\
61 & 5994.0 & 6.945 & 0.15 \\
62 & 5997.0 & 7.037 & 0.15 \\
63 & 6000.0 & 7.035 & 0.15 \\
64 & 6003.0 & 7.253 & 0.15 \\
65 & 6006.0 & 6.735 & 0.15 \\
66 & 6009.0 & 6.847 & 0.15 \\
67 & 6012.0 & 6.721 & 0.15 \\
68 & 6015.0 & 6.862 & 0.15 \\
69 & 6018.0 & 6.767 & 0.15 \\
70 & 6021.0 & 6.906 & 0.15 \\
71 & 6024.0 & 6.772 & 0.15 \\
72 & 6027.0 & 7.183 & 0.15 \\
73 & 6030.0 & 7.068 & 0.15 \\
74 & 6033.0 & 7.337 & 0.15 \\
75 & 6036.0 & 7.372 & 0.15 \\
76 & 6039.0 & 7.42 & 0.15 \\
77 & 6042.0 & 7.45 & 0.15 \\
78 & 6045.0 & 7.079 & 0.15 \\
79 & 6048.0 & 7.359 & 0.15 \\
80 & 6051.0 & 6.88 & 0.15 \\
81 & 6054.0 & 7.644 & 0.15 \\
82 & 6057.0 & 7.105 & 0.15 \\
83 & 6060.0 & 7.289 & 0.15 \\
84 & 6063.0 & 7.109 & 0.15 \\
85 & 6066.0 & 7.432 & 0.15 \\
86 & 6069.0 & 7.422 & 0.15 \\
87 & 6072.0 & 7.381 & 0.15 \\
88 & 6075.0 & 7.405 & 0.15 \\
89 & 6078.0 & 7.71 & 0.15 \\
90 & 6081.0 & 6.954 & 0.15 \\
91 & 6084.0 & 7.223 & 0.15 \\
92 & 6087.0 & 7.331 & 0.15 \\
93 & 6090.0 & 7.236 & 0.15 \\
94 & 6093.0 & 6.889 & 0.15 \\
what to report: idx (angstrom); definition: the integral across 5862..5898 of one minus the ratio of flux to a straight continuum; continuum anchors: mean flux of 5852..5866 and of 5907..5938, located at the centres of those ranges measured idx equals 3.95 angstrom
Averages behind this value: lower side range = 6.94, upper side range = 7.05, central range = 6.21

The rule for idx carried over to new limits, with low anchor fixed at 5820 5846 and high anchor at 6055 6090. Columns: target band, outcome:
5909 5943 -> 1.20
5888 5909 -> 4.50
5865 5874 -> 0.61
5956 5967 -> 0.47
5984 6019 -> 2.01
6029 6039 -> 0.04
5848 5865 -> 0.88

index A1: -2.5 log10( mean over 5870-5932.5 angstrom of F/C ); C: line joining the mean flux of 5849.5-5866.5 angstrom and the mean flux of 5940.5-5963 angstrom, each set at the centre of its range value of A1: 0.09 mag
